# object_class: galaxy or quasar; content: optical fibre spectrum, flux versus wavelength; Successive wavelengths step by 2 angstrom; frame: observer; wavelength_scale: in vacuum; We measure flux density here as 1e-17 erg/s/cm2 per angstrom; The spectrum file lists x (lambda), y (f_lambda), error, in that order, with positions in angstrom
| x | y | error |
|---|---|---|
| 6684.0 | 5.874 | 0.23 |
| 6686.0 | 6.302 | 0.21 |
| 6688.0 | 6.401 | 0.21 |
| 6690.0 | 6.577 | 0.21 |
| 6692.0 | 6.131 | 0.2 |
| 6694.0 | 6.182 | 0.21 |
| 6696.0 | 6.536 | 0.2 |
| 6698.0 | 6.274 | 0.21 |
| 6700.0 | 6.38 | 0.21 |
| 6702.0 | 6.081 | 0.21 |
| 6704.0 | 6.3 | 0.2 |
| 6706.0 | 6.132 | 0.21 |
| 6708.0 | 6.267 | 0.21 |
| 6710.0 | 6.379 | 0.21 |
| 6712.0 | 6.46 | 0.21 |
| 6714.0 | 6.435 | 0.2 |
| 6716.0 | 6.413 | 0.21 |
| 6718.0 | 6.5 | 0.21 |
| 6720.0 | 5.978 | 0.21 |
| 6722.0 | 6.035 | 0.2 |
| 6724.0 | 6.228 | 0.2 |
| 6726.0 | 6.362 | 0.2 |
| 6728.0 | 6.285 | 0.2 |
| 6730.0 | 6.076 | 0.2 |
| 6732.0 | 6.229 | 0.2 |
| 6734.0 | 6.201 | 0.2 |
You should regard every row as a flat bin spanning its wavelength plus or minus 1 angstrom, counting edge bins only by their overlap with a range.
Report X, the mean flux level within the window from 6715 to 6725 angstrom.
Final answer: 6.23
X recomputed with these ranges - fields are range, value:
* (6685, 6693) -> 6.35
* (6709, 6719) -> 6.44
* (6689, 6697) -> 6.36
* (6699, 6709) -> 6.23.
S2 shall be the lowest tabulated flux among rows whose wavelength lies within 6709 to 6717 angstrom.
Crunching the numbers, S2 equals 6.379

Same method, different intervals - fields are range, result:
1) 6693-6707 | 6.081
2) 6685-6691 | 6.302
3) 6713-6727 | 5.978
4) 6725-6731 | 6.076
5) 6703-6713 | 6.132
